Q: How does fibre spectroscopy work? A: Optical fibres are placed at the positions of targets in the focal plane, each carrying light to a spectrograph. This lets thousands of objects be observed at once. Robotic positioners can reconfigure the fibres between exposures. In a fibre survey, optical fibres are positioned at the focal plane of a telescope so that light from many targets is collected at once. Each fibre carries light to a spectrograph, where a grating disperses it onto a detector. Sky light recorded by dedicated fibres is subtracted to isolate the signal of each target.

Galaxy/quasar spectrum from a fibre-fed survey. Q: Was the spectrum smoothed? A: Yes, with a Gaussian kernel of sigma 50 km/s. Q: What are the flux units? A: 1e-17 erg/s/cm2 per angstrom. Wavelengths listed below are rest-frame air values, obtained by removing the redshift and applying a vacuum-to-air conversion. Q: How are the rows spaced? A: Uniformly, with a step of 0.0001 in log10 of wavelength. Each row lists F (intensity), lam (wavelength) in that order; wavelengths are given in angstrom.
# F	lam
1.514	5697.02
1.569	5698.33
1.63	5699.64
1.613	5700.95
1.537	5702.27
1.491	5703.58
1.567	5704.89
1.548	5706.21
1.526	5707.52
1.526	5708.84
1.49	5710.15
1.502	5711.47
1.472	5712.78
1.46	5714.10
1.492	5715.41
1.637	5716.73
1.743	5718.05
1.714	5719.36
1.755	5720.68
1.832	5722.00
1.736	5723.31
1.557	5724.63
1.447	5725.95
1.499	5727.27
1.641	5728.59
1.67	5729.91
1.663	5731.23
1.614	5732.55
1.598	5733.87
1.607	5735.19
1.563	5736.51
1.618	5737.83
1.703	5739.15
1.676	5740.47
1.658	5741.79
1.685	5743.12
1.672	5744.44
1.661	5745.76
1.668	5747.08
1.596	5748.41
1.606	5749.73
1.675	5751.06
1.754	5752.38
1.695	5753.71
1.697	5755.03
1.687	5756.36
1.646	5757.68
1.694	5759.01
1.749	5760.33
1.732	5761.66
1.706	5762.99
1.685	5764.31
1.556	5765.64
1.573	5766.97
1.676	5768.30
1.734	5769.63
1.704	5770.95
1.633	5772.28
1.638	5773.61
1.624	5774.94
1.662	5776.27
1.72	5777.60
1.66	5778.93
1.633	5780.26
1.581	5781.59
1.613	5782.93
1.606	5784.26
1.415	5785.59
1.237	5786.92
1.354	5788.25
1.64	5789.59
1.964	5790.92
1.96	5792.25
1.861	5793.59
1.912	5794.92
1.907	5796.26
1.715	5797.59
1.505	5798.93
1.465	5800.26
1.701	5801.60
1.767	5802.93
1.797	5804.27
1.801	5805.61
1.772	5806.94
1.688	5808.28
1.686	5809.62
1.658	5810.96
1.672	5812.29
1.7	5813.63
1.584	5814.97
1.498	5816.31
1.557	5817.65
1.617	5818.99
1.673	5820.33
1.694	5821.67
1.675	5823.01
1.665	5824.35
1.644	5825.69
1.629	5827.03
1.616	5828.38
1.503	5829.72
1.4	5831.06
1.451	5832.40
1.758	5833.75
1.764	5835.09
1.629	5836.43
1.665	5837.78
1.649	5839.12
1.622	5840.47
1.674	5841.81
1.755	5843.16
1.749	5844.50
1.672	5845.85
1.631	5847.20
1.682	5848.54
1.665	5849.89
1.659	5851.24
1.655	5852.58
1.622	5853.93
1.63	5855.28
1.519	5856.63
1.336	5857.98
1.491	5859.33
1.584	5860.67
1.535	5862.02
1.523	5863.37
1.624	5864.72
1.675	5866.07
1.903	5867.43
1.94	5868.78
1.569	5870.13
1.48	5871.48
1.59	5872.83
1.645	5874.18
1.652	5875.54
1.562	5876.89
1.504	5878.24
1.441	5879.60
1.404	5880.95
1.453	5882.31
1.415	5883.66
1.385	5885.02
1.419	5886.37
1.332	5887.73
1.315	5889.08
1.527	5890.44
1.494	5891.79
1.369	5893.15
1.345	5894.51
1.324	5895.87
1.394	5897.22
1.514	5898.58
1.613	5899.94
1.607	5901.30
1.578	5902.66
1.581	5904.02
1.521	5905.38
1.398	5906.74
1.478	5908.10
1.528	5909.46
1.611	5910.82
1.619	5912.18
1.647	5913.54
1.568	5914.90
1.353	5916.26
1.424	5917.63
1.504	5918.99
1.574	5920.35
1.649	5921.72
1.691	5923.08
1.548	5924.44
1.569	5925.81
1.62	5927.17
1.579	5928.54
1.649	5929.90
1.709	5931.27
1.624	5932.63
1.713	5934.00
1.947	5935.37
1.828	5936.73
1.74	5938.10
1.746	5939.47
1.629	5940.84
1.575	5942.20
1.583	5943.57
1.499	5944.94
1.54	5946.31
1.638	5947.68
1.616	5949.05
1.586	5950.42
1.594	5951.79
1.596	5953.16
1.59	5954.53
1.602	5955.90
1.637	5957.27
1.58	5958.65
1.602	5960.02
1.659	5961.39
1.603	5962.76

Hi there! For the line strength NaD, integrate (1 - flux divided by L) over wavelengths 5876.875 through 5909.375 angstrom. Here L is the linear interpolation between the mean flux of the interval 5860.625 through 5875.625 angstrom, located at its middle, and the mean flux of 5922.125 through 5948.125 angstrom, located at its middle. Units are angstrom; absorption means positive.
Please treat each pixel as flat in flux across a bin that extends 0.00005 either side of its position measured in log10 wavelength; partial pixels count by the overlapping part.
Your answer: 3.8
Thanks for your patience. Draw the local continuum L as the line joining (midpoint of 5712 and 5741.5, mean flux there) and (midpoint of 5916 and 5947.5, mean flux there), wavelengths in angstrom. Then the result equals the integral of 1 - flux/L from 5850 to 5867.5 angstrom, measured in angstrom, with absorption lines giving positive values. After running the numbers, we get 0.4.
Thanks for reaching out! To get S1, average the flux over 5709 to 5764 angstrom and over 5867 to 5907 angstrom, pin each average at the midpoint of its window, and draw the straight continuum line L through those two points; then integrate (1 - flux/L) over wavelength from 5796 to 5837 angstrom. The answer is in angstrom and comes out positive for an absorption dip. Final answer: -2.06 angstrom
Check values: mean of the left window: 1.64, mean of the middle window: 1.65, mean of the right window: 1.51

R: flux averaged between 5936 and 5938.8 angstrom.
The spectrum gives 1.79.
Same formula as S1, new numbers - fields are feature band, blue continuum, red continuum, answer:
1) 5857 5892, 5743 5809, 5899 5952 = 2.1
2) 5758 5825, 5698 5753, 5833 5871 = -1.5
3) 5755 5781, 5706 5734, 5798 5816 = -0.5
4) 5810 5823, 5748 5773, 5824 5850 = 0.1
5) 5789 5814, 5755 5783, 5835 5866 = -1.5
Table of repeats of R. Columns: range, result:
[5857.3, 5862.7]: 1.49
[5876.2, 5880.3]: 1.5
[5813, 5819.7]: 1.59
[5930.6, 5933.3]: 1.67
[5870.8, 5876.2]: 1.59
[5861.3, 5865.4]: 1.56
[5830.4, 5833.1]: 1.43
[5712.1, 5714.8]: 1.47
